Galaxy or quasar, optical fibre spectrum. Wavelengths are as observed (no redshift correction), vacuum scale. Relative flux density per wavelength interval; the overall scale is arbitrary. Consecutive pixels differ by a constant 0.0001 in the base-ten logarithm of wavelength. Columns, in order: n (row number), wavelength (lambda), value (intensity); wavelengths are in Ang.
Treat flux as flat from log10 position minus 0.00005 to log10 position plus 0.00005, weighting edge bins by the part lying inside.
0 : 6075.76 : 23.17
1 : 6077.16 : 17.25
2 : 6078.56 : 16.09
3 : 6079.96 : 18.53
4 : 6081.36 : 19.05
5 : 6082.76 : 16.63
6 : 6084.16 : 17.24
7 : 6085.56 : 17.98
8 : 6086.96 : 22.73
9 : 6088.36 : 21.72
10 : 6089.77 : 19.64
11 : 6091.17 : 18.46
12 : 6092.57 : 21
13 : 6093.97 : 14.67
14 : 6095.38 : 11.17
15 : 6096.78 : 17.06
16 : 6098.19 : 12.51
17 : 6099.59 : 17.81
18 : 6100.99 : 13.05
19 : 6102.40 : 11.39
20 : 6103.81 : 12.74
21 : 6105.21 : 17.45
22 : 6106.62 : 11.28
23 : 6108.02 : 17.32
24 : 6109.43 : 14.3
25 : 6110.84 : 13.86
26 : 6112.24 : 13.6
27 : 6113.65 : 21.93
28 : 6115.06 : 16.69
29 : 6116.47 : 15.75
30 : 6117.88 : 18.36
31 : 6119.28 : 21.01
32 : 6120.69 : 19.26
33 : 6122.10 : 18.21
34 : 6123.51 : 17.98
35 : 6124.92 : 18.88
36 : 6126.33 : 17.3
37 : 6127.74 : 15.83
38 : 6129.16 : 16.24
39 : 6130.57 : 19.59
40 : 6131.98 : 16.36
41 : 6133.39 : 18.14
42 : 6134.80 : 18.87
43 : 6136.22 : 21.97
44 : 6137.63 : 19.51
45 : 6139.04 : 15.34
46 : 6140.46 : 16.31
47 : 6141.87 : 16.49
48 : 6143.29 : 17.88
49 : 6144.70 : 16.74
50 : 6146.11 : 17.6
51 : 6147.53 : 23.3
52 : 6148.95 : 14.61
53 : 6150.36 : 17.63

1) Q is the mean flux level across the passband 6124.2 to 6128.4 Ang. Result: 17.4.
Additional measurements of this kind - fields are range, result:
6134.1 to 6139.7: 18.9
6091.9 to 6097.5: 15.9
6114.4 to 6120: 18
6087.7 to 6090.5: 20.6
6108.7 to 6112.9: 13.9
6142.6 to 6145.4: 17.3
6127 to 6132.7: 17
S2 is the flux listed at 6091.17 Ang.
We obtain 18.46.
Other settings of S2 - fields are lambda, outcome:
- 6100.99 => 13.05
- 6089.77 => 19.64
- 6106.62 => 11.28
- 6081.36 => 19.05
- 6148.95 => 14.61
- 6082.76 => 16.63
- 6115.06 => 16.69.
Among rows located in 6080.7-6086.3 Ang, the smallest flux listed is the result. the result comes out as 16.63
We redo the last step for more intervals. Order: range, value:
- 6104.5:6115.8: 11.28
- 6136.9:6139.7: 15.34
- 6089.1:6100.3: 11.17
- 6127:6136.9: 15.83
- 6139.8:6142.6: 16.31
